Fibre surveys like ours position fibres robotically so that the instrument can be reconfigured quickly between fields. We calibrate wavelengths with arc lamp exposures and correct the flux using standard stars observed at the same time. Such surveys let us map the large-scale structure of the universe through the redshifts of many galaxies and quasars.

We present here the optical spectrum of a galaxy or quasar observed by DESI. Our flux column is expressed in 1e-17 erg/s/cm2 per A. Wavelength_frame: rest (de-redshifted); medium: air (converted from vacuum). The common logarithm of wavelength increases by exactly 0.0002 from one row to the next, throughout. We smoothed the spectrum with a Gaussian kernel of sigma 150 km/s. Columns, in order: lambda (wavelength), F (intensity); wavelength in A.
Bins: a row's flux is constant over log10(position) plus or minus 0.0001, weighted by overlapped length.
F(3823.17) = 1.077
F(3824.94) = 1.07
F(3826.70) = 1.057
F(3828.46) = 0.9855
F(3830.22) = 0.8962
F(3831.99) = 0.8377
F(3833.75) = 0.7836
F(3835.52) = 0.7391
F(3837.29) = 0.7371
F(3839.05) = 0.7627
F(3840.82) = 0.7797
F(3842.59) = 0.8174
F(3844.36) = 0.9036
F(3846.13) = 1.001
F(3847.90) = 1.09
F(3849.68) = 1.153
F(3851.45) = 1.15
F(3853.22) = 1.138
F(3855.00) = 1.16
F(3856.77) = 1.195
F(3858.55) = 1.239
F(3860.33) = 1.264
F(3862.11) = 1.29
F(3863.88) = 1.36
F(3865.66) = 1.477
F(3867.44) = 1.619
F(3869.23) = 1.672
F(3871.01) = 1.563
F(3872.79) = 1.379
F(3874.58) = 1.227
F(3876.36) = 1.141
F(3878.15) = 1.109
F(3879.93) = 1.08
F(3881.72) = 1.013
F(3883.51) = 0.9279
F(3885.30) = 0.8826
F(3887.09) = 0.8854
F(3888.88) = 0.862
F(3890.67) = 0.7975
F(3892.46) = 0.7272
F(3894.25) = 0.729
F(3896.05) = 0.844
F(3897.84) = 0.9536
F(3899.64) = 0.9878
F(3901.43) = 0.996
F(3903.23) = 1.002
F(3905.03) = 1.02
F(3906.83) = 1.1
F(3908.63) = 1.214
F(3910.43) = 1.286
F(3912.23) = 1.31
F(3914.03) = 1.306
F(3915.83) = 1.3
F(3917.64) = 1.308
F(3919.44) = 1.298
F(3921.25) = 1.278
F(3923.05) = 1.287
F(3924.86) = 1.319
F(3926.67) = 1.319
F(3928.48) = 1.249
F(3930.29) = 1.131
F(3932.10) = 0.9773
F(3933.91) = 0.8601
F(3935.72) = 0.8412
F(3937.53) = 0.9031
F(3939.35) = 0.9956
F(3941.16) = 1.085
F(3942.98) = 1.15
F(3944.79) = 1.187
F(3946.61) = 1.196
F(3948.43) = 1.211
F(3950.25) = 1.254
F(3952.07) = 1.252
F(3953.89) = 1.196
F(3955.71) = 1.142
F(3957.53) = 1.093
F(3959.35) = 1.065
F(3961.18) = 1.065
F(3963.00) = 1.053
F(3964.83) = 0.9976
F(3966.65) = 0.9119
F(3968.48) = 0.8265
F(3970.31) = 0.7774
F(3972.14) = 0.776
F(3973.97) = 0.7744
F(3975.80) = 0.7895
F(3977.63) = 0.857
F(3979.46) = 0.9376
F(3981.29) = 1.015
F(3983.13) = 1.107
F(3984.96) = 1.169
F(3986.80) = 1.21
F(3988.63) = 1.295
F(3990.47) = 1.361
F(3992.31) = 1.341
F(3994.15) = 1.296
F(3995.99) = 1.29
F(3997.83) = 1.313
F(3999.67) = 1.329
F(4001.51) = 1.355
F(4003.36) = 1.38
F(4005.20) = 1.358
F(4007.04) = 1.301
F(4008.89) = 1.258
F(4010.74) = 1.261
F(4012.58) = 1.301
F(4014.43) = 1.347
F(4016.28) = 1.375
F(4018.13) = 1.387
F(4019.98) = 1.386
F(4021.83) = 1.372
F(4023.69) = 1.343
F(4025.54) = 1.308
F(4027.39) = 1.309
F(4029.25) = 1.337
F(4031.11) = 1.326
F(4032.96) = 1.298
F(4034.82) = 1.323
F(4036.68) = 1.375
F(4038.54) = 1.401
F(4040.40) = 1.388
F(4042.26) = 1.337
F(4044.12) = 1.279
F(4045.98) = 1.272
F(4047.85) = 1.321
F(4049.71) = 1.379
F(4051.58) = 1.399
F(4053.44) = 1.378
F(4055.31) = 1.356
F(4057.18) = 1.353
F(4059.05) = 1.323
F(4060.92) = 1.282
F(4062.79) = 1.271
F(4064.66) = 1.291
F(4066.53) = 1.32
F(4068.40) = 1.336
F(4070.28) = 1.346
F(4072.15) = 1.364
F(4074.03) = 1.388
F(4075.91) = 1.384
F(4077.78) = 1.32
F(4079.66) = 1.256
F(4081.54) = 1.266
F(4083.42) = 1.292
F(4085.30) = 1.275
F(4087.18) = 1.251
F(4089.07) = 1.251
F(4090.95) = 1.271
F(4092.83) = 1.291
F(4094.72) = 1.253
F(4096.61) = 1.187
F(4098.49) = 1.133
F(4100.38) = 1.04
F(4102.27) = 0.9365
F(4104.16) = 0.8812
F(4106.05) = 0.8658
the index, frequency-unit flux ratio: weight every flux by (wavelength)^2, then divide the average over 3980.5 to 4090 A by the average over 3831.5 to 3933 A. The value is 1.3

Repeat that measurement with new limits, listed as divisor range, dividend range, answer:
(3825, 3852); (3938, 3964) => 1.31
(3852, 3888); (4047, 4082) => 1.20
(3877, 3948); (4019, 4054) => 1.33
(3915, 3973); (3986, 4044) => 1.25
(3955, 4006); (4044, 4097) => 1.24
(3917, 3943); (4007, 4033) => 1.23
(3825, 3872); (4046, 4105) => 1.29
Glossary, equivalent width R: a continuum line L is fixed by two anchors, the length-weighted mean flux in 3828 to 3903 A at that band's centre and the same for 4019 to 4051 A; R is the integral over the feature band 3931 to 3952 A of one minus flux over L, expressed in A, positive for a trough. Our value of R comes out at 2.01 A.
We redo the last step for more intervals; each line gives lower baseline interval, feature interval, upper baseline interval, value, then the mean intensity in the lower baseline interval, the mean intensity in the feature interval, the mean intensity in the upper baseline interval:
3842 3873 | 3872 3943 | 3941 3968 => 6.35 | 1.25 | 1.08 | 1.12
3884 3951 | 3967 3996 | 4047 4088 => 3.58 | 1.08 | 1.04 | 1.33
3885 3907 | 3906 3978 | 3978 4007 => -3.29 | 0.901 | 1.1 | 1.25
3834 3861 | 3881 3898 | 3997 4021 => 3.61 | 1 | 0.857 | 1.34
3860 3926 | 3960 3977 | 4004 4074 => 4.91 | 1.16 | 0.888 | 1.34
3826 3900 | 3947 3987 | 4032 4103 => 5.26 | 1.05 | 1.02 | 1.3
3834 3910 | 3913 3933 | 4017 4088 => -1.91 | 1.07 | 1.25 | 1.33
